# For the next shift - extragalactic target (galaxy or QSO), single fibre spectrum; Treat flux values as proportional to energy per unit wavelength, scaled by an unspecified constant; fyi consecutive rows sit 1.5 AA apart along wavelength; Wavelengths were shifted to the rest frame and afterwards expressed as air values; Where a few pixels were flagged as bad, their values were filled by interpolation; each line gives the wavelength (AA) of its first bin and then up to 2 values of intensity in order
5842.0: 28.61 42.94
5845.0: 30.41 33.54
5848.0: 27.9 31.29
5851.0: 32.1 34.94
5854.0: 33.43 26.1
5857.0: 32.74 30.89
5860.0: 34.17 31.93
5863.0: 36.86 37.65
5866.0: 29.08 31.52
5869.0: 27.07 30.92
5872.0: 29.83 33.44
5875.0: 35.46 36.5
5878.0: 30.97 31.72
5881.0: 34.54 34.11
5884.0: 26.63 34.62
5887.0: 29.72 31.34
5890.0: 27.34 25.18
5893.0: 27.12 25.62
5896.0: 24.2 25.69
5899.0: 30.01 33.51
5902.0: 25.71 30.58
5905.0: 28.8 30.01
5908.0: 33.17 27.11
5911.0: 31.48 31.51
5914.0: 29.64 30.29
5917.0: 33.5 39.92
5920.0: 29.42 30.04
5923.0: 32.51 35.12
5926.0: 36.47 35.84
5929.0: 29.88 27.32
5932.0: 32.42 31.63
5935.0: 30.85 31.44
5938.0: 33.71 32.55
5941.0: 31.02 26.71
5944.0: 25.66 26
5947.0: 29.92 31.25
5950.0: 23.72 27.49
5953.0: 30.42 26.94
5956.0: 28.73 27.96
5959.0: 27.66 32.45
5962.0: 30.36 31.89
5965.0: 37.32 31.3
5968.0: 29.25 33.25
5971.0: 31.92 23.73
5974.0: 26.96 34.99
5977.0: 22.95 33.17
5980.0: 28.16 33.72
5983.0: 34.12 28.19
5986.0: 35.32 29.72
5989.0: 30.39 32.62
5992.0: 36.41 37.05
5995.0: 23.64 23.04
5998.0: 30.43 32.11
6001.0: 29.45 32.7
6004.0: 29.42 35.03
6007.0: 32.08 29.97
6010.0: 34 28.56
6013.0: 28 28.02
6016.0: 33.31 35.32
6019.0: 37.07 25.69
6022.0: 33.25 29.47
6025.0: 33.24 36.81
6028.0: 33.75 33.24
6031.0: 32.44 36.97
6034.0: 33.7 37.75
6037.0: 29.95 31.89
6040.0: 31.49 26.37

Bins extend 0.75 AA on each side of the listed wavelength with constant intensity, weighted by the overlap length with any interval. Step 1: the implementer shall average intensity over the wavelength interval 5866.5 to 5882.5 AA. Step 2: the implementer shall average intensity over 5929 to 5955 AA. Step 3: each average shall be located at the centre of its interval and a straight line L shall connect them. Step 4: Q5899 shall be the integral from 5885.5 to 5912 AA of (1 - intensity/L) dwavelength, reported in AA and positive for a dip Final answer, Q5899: 2.03 AA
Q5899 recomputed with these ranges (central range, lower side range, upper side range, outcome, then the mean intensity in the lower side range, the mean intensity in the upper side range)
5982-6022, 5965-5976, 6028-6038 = 1.2 AA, 30.6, 33.9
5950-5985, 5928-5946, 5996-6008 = 0.4 AA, 30.1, 30.7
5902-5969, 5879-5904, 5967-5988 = -1.9 AA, 29.2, 30.4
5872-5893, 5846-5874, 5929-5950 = -0.1 AA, 31.8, 29.8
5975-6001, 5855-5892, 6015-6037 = 1.7 AA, 31.7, 33.5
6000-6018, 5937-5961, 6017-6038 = 0.6 AA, 28.9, 33.4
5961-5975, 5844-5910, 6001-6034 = 0.4 AA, 30.9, 32.3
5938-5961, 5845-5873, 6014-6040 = 2.7 AA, 31.8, 33.1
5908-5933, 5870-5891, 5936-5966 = -1.2 AA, 31.9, 29.7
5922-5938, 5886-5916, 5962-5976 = -1.4 AA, 28.9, 31.1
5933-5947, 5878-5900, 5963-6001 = 0.1 AA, 29.2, 30.8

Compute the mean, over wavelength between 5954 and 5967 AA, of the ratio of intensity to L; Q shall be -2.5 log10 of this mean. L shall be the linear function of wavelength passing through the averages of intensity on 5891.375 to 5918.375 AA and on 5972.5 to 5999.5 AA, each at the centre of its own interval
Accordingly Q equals -0.015 mag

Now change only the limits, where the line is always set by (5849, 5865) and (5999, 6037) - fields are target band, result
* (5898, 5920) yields 0.06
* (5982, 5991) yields 0.03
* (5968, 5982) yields 0.10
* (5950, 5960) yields 0.17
